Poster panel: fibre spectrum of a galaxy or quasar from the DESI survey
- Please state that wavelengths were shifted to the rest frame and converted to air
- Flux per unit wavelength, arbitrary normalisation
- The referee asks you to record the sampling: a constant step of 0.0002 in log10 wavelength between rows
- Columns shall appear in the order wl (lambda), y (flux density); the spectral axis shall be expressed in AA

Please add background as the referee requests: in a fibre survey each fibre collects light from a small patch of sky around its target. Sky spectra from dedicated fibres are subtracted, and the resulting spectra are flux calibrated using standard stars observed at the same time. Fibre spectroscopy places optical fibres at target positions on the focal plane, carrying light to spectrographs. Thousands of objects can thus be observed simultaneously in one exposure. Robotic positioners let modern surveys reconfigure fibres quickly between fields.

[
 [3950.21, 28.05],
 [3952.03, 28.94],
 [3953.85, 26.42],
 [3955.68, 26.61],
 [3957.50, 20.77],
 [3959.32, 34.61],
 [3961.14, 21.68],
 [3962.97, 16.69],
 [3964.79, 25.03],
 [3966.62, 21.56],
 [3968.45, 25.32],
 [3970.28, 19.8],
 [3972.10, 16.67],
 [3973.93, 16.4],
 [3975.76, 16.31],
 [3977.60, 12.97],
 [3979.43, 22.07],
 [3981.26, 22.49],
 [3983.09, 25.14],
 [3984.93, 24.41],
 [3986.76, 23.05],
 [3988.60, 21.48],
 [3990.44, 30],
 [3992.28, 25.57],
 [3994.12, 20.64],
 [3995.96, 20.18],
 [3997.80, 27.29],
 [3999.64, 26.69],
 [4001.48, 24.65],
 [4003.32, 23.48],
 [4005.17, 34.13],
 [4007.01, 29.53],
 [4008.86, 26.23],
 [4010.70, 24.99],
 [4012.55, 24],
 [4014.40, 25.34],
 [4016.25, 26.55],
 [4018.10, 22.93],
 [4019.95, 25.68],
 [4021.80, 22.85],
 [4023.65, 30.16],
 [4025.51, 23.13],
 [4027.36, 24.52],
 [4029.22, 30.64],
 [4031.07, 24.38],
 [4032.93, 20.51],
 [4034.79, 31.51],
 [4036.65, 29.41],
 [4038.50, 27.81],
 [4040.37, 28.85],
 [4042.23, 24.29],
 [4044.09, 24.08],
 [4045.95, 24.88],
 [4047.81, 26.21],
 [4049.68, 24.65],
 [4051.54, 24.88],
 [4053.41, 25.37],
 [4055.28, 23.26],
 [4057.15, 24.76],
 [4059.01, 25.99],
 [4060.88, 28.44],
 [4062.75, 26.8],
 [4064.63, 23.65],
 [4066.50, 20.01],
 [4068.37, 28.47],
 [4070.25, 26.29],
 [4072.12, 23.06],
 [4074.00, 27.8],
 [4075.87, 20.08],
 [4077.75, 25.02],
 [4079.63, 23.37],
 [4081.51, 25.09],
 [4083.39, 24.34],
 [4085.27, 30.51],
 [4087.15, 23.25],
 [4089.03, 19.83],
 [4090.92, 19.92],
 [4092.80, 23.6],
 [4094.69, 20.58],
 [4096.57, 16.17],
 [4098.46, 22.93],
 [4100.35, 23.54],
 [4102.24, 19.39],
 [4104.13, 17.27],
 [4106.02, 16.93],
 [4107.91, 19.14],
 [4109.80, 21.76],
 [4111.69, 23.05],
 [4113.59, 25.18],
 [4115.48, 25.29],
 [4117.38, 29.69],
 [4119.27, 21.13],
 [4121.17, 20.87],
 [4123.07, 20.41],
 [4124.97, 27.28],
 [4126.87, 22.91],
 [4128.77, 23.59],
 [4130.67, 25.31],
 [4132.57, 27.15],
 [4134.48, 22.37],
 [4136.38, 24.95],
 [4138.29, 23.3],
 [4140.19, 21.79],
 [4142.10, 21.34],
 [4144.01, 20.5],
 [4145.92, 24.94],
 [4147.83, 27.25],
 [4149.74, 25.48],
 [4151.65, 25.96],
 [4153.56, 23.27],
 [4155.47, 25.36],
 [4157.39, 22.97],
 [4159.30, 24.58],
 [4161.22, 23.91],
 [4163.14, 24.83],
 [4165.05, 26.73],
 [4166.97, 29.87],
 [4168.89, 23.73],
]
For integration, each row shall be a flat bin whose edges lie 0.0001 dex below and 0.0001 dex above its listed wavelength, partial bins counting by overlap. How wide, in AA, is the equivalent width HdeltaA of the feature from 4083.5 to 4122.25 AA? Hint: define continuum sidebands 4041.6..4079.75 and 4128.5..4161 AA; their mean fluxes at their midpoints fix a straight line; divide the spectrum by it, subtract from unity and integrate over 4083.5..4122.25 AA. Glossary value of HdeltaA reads 3.9 AA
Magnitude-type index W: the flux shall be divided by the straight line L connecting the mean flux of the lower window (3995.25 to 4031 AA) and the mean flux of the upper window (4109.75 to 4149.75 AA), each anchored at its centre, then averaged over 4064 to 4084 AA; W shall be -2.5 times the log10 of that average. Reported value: 0.03 mag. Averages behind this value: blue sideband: 25.9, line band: 24.3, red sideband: 23.9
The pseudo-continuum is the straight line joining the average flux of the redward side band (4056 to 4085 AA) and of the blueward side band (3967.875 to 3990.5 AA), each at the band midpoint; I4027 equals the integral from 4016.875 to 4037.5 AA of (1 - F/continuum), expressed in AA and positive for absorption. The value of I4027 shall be -2.63 AA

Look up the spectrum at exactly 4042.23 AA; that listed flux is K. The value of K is 24.29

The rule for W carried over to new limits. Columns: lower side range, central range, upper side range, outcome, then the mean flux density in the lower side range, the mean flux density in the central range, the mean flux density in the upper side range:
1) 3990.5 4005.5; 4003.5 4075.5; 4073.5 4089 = -0.04 mag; 25.2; 25.9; 24.6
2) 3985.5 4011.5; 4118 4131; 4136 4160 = 0.05 mag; 25.6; 23.1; 23.9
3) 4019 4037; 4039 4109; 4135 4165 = 0.08 mag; 26.2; 23.6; 24.1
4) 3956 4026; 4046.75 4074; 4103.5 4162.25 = -0.07 mag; 23.7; 25.2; 23.4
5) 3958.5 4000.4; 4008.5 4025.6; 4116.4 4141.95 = -0.11 mag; 22.4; 25.3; 23.8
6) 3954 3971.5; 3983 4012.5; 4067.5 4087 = -0.06 mag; 23.6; 25.4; 25.3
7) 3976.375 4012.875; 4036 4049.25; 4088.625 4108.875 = -0.18 mag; 24.4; 26.4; 19.9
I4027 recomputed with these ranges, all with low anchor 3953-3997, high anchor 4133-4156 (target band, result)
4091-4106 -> 2.1 AA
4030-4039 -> -1.5 AA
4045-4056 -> -0.9 AA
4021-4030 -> -1.4 AA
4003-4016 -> -2.5 AA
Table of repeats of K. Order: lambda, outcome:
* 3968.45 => 25.32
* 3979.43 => 22.07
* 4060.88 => 28.44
